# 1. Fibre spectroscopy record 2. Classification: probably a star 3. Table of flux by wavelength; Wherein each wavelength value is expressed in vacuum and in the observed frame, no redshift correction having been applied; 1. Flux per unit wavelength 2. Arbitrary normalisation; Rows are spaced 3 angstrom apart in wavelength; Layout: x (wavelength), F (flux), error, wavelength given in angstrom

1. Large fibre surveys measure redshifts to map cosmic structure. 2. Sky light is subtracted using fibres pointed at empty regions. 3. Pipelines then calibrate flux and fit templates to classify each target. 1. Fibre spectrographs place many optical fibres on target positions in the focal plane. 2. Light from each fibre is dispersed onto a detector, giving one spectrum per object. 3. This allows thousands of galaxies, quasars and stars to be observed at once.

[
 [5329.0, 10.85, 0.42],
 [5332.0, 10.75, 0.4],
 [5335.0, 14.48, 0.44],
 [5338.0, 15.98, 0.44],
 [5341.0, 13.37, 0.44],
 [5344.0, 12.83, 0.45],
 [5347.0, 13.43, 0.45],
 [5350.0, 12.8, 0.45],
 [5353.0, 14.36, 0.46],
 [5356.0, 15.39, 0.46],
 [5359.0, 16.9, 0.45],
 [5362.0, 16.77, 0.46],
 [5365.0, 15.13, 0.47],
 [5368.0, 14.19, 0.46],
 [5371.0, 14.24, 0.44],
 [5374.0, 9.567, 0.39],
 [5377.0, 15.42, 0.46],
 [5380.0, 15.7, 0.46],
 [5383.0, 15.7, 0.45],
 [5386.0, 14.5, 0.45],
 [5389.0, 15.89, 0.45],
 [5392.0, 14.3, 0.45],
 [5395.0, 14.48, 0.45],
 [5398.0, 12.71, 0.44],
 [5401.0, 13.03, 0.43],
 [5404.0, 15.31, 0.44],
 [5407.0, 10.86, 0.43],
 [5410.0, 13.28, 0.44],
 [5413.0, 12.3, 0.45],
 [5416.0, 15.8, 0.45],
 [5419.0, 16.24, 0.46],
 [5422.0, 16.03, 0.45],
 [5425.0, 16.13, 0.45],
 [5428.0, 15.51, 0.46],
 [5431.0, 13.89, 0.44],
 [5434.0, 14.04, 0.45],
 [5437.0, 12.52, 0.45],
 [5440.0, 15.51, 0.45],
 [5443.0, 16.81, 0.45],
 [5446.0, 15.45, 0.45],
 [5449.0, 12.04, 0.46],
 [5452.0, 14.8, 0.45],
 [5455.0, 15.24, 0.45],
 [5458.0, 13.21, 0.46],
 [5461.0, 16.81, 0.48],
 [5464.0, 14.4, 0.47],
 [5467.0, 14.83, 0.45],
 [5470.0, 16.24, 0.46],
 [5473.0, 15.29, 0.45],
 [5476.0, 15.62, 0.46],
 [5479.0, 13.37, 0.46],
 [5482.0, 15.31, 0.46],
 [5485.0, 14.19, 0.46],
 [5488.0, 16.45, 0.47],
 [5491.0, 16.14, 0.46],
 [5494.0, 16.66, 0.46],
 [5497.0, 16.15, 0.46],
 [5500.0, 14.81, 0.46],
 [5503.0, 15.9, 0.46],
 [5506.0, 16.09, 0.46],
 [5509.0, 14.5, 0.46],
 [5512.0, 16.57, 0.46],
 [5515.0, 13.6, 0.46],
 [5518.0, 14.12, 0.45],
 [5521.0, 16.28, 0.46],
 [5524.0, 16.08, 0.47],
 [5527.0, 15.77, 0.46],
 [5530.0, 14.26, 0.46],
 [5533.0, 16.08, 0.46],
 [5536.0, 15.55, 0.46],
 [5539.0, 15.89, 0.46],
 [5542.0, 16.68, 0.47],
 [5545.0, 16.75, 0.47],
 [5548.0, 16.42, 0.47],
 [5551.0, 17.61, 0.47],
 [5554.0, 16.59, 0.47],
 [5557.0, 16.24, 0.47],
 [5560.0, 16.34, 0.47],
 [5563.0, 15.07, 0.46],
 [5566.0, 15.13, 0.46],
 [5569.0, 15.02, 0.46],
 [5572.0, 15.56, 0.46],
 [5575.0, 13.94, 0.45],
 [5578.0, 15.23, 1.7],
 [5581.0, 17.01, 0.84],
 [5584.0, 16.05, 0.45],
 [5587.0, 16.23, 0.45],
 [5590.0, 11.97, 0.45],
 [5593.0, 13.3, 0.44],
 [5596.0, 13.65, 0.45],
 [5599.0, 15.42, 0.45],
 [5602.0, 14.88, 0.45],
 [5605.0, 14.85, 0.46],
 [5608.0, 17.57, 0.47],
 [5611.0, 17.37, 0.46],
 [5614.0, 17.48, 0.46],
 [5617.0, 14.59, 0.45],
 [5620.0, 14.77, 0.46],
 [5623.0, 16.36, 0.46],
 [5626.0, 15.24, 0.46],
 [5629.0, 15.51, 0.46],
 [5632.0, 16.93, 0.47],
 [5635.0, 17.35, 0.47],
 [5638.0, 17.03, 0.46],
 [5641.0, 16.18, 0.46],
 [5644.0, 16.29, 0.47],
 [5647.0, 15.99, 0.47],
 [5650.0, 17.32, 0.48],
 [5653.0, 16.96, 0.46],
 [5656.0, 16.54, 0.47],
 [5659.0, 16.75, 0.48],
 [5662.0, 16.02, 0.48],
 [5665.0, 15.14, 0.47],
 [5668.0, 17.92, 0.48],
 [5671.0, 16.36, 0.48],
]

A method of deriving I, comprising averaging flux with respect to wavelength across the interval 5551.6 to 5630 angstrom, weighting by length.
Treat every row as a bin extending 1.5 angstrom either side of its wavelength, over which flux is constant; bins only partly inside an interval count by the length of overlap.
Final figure 15.5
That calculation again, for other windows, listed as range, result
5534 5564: 16.3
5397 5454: 14.4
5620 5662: 16.4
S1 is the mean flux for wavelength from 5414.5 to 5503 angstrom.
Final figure 15.2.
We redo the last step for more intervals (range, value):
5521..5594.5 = 15.6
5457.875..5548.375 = 15.5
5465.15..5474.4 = 15.4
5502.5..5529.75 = 15.4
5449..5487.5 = 14.9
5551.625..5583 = 15.7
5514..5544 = 15.5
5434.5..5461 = 14.6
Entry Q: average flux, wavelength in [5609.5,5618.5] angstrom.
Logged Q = 16.5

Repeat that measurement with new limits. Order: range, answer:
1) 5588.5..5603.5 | 13.8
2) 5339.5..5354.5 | 13.4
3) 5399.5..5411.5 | 13.1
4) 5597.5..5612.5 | 16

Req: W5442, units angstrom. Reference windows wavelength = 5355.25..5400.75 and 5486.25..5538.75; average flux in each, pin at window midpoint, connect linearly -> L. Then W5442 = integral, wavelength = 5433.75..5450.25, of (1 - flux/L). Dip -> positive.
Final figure 0.7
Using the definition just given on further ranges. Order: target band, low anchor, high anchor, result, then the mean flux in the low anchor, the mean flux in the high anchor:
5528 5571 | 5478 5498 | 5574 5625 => -1.5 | 15.5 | 15.3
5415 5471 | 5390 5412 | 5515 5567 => -3.3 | 13.5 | 15.9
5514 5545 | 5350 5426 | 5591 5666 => -0.3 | 14.5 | 16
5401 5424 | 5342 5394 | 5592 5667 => 0.9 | 14.5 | 16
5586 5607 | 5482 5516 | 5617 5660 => 2.3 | 15.6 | 16.3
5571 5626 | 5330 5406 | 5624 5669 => 2.5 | 14.2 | 16.5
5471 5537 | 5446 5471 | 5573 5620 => -2.2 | 14.7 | 15.3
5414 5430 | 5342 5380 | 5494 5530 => -1.1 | 14.3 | 15.4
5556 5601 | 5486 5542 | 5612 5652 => 2.5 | 15.6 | 16.3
